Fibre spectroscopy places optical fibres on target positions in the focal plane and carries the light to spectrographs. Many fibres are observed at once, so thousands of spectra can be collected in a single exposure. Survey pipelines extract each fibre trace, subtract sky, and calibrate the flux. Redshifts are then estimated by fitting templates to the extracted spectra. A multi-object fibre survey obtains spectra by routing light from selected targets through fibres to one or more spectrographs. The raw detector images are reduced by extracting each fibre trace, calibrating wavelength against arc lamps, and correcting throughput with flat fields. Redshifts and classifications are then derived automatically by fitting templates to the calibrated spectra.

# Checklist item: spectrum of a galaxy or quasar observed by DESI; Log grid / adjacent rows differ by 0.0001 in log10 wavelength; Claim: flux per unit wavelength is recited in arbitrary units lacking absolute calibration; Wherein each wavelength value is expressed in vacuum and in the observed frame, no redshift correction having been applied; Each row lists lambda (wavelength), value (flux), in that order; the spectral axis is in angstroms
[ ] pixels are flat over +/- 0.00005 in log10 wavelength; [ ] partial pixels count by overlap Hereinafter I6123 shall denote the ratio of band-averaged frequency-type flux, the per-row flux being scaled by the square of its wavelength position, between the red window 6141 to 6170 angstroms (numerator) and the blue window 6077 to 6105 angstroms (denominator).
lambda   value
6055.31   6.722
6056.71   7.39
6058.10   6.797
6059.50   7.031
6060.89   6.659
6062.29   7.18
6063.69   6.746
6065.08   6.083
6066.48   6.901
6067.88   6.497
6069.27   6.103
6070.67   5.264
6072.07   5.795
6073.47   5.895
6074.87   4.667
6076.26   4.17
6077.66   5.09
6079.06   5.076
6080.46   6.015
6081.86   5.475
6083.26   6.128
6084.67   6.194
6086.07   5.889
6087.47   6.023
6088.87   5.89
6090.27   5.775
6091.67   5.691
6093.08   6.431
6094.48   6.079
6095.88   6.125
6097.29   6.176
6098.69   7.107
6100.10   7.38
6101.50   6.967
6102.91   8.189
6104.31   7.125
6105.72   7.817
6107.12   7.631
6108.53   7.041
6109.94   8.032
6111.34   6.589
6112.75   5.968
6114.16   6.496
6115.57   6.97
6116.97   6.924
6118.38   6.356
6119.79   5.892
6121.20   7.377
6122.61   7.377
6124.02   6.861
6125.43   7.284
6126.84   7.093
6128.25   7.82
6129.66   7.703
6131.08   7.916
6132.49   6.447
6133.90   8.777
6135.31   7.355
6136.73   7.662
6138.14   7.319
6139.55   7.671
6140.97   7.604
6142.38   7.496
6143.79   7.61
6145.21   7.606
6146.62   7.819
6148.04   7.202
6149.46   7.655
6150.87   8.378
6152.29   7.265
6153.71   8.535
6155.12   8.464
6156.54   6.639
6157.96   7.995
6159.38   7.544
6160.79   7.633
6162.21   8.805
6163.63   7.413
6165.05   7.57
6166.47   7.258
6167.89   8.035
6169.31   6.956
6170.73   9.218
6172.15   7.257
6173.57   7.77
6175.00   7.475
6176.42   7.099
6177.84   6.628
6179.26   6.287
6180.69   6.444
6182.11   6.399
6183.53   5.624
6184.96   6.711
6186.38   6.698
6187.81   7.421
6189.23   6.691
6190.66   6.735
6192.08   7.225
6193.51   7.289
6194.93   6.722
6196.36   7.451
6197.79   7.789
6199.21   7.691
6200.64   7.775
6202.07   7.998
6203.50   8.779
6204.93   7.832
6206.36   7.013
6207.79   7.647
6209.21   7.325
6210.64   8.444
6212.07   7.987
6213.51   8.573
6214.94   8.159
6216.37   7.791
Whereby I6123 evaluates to 1.26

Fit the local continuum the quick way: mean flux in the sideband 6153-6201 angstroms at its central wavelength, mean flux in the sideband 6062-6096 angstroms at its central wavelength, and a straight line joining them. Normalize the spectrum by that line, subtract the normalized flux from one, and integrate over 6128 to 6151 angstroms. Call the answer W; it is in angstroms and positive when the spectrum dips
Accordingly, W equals -2.9 angstroms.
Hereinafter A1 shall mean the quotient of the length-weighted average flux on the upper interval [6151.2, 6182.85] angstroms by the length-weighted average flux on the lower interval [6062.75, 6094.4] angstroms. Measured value 1.29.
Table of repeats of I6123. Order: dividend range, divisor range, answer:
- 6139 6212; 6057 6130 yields 1.18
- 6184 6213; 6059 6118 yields 1.21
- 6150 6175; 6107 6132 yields 1.12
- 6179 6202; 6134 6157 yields 0.92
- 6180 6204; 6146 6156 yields 0.92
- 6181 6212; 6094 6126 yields 1.08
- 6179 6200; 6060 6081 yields 1.22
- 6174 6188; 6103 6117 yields 0.96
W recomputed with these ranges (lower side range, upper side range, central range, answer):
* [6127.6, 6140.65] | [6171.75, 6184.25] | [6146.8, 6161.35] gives -1.0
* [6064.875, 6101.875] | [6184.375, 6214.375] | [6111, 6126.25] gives -0.7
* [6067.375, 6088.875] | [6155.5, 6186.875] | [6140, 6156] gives -2.1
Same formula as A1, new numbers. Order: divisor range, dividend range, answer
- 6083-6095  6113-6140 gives 1.20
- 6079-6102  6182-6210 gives 1.18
